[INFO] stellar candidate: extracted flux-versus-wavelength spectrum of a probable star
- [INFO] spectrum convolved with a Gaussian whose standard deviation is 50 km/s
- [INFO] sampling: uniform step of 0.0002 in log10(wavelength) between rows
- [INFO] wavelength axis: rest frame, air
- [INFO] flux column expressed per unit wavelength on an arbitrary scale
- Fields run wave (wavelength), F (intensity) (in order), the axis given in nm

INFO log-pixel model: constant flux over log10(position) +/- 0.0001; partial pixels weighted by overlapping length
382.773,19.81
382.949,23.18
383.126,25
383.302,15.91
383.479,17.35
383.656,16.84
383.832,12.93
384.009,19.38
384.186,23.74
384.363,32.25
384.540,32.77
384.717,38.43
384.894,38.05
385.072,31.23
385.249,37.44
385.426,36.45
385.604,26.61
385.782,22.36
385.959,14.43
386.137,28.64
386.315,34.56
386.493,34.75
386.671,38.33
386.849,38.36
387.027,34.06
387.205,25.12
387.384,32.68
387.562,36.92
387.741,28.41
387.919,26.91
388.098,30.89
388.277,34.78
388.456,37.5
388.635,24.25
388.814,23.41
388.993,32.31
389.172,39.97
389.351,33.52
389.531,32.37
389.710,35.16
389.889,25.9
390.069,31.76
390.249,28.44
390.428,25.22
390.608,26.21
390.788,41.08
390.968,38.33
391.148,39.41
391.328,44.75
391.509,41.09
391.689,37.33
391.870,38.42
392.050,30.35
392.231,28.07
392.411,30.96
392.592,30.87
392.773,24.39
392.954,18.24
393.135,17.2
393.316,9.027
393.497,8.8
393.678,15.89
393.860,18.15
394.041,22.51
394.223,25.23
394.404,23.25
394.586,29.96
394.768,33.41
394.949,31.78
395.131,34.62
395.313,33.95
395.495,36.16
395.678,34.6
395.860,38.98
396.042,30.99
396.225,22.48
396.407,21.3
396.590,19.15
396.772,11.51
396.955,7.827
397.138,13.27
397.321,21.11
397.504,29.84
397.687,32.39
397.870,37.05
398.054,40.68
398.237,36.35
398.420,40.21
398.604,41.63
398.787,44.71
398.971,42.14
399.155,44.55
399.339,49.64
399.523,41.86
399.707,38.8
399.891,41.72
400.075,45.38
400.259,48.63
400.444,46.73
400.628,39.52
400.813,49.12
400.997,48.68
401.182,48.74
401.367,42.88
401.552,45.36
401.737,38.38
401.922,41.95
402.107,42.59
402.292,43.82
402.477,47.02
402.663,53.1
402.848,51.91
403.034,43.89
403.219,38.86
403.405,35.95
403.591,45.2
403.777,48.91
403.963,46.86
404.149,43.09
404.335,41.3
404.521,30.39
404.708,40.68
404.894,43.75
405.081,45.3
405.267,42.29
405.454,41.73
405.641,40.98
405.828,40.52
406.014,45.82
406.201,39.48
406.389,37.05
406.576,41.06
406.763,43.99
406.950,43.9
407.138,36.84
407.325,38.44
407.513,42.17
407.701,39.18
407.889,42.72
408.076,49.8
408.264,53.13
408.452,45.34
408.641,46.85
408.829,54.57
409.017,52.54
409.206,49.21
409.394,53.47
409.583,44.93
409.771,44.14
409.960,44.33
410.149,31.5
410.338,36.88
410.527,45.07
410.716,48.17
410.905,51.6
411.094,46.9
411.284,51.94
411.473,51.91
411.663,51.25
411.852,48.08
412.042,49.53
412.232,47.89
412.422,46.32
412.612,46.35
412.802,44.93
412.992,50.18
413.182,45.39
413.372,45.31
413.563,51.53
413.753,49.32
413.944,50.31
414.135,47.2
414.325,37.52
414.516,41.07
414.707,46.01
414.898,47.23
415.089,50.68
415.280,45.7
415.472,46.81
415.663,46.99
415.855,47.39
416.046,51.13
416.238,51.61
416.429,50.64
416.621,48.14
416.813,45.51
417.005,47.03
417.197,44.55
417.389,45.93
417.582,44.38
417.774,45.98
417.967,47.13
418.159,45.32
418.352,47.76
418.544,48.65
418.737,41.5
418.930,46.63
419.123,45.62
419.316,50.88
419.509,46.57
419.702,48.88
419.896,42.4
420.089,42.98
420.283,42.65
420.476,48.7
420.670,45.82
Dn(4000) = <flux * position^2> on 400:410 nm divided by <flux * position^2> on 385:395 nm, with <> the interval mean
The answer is 1.61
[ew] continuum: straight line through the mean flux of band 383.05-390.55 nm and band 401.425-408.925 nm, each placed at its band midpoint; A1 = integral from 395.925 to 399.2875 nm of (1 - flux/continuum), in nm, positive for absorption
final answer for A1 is 0.68 nm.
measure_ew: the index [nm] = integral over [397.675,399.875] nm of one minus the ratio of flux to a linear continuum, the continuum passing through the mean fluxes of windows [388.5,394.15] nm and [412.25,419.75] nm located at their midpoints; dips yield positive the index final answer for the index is -0.44 nm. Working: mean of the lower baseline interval 28.9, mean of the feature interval 41.2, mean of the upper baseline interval 46.9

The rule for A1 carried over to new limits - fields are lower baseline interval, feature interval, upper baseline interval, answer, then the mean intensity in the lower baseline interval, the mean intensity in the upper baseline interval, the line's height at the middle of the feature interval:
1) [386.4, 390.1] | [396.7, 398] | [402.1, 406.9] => 0.53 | 32.3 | 42.9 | 38.2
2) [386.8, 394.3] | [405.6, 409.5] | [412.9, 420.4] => -0.37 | 29.6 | 46.7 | 40.7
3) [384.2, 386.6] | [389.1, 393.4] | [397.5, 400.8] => 0.53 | 31.2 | 41.7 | 35.7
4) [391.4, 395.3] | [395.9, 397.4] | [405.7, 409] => 0.55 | 26.4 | 43.8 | 30.5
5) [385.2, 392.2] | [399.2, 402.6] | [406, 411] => -0.40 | 32.5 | 44.5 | 39.9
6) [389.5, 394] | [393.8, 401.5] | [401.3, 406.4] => 0.31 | 28.6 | 42.9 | 35.6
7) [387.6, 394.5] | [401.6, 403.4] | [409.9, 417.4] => -0.29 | 29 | 46.9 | 38.1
